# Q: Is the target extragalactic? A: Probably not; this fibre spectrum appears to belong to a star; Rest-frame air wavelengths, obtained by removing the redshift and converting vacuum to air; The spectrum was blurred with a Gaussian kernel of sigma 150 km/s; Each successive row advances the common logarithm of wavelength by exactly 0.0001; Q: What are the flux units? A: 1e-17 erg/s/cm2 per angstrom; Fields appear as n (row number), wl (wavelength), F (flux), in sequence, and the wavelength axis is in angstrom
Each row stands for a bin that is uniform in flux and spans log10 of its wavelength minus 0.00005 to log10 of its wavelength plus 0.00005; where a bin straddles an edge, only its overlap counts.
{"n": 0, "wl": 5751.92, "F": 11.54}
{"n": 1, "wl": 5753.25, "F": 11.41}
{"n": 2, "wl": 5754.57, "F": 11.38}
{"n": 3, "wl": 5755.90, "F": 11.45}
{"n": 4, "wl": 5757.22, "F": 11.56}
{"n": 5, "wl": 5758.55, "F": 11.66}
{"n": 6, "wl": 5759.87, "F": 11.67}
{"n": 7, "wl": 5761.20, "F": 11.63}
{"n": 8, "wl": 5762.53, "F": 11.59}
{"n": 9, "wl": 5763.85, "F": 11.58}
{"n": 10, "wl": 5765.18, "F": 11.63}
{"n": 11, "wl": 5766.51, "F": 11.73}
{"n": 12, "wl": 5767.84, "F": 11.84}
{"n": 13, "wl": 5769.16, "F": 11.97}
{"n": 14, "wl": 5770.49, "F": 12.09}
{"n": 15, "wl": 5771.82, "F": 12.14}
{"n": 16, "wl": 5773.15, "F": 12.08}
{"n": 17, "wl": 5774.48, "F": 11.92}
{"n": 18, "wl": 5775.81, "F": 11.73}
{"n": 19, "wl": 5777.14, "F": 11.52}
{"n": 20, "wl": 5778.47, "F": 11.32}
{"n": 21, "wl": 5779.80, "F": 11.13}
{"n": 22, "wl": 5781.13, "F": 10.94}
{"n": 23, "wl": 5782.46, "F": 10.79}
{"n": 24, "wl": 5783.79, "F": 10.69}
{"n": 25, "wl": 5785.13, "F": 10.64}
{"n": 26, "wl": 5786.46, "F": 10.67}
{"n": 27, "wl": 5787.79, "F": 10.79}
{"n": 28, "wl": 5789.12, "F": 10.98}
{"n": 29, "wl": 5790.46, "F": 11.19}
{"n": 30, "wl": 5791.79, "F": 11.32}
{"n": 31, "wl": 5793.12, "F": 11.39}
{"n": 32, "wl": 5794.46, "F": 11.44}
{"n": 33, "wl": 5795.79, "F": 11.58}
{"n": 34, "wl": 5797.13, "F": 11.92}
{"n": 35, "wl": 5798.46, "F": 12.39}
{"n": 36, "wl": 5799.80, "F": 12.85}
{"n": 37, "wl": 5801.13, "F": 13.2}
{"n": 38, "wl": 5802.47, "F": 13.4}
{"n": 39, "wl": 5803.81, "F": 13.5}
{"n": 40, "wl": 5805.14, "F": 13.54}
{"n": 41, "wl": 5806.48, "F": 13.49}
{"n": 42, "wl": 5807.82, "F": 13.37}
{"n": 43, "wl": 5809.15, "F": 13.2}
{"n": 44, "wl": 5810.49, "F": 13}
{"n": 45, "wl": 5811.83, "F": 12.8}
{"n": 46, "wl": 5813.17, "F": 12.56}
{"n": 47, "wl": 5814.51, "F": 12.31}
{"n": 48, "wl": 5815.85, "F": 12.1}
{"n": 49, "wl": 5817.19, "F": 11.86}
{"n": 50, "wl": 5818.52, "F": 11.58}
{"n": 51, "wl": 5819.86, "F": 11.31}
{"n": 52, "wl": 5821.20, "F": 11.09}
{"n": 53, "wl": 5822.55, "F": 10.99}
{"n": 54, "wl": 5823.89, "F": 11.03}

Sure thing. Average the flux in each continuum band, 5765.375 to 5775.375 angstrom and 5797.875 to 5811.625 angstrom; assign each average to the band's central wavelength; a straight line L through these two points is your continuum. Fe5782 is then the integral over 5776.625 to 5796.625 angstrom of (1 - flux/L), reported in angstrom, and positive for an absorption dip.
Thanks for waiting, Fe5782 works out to 2.3 angstrom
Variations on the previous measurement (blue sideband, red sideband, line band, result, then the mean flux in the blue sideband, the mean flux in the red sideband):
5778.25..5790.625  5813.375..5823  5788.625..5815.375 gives -2.8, 10.9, 11.7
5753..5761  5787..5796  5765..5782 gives -0.4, 11.5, 11.2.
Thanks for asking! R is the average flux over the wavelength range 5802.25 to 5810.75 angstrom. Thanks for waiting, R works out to 13.4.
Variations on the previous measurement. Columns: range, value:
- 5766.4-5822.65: 11.9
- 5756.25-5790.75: 11.4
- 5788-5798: 11.4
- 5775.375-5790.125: 11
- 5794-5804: 12.5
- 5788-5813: 12.4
